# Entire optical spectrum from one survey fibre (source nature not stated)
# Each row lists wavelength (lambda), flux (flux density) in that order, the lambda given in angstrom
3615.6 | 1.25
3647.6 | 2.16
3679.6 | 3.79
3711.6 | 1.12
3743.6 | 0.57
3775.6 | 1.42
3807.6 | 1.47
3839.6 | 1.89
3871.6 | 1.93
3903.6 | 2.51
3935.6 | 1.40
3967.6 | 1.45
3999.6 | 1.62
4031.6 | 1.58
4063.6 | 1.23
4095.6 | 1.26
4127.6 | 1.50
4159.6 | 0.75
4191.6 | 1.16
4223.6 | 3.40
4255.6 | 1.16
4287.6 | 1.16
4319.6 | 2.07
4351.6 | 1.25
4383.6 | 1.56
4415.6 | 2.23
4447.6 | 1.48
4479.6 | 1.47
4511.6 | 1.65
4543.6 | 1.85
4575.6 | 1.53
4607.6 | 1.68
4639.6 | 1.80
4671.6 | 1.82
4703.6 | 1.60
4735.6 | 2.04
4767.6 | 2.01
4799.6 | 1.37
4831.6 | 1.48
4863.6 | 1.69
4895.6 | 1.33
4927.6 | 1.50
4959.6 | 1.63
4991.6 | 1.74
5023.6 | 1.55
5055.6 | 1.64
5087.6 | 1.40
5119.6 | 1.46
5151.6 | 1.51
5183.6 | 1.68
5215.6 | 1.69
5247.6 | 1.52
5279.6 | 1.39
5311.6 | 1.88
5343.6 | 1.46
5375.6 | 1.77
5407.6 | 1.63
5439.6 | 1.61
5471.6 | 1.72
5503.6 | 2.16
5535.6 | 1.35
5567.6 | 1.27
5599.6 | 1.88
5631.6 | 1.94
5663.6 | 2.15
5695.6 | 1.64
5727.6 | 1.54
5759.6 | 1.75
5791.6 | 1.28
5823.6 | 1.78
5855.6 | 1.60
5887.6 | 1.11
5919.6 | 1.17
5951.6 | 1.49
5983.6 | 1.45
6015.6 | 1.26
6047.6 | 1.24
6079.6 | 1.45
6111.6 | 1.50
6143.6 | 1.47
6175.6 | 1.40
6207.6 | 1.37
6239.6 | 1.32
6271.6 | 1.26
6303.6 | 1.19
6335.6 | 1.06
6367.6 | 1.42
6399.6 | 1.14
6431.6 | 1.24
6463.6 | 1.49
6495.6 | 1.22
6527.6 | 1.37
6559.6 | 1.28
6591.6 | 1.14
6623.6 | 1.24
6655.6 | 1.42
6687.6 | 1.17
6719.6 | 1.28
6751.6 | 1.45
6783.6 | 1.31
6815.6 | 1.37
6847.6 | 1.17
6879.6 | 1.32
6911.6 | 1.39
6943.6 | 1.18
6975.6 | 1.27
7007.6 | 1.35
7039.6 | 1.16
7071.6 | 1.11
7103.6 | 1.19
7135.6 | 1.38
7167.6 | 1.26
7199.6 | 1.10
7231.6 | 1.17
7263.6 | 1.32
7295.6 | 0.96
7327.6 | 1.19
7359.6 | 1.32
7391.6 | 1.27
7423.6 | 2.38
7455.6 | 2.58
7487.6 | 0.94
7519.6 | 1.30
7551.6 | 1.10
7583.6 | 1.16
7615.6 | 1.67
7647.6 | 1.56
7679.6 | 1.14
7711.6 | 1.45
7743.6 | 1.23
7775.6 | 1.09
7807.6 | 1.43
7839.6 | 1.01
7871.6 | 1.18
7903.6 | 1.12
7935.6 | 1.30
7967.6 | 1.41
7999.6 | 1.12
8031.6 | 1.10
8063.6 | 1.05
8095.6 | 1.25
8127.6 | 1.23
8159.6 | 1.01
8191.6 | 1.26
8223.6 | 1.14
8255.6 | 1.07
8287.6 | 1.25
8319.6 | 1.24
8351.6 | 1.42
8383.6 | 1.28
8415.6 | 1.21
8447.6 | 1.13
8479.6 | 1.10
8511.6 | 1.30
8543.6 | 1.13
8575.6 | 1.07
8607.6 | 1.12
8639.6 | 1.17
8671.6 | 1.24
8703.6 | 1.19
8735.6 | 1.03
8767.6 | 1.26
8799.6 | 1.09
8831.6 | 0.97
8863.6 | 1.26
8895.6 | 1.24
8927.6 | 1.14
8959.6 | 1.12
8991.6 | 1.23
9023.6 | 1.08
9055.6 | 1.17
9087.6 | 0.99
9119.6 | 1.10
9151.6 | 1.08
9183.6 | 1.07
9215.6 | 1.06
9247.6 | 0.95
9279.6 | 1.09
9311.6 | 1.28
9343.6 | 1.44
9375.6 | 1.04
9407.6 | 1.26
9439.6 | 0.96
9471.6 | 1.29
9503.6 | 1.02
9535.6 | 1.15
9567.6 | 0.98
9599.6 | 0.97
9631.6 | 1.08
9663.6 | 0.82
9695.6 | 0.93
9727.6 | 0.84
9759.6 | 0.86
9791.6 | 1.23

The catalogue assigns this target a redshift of 0.13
